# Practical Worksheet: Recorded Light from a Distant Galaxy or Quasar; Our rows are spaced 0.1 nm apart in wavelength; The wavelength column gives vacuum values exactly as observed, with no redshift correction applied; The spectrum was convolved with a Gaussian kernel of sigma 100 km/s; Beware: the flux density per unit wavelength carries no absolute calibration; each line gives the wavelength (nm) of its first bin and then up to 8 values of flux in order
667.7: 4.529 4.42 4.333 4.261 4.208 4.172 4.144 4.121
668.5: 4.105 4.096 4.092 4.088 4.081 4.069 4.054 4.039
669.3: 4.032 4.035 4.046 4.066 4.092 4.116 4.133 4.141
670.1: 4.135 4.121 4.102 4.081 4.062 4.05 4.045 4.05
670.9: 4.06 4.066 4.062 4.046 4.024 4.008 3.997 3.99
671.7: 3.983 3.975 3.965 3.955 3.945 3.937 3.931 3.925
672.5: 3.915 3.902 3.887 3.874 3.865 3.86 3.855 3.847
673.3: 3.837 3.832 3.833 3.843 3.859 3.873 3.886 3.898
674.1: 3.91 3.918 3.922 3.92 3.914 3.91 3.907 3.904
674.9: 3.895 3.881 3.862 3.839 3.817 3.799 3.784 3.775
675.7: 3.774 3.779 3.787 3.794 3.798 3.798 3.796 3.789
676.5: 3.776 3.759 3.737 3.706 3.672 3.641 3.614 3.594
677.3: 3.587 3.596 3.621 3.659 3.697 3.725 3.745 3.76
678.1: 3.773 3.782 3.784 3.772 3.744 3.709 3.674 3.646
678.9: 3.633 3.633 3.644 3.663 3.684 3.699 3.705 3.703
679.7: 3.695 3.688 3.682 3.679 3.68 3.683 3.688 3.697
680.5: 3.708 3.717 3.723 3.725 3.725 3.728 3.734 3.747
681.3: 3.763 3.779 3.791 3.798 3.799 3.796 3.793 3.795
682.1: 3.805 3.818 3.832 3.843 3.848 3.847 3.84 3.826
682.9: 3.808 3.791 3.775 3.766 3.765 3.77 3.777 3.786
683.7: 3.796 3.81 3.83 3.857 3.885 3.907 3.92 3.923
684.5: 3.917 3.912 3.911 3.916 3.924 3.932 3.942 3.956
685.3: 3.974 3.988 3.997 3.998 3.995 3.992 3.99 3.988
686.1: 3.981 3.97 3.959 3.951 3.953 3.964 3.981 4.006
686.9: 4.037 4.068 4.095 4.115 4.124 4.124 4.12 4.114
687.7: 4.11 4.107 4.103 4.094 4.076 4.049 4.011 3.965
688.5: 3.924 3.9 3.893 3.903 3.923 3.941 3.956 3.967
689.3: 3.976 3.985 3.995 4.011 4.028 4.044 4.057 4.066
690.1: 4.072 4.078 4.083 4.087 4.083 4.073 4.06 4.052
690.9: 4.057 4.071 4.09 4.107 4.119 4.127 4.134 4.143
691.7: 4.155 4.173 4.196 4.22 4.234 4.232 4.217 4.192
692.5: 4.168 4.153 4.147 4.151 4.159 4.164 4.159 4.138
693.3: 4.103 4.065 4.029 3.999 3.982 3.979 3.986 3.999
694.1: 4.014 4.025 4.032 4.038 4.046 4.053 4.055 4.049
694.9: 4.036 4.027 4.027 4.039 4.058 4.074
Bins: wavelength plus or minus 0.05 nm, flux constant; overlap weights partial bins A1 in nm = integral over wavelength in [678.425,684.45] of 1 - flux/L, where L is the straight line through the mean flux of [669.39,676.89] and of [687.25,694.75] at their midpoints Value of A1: 0.35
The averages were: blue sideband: 3.92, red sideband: 4.07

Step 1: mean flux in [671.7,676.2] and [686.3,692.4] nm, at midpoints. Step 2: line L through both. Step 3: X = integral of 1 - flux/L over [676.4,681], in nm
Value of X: 0.28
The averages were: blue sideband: 3.87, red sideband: 4.06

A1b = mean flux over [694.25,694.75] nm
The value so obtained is 4.04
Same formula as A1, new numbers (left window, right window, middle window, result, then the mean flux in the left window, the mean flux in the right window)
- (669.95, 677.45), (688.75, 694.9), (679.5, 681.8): 0.14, 3.89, 4.08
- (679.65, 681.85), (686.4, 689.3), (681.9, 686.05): -0.02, 3.73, 4.02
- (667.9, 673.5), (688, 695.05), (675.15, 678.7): 0.27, 4.03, 4.06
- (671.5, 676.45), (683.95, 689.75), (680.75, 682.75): 0.08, 3.87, 3.99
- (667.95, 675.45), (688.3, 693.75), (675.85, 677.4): 0.11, 3.99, 4.07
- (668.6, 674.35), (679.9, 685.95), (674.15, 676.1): 0.04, 3.99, 3.83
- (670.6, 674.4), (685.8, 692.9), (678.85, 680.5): 0.13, 3.94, 4.06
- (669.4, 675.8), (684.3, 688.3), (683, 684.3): 0.06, 3.95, 4.01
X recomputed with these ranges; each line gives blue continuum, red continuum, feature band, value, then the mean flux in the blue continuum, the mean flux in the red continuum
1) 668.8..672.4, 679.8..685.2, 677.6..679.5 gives 0.09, 4.04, 3.8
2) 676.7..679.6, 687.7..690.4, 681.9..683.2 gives 0.00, 3.69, 4.01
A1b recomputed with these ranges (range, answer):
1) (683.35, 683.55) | 3.77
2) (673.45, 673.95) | 3.86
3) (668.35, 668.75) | 4.1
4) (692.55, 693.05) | 4.15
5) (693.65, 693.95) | 3.98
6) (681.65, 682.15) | 3.8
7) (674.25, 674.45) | 3.92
